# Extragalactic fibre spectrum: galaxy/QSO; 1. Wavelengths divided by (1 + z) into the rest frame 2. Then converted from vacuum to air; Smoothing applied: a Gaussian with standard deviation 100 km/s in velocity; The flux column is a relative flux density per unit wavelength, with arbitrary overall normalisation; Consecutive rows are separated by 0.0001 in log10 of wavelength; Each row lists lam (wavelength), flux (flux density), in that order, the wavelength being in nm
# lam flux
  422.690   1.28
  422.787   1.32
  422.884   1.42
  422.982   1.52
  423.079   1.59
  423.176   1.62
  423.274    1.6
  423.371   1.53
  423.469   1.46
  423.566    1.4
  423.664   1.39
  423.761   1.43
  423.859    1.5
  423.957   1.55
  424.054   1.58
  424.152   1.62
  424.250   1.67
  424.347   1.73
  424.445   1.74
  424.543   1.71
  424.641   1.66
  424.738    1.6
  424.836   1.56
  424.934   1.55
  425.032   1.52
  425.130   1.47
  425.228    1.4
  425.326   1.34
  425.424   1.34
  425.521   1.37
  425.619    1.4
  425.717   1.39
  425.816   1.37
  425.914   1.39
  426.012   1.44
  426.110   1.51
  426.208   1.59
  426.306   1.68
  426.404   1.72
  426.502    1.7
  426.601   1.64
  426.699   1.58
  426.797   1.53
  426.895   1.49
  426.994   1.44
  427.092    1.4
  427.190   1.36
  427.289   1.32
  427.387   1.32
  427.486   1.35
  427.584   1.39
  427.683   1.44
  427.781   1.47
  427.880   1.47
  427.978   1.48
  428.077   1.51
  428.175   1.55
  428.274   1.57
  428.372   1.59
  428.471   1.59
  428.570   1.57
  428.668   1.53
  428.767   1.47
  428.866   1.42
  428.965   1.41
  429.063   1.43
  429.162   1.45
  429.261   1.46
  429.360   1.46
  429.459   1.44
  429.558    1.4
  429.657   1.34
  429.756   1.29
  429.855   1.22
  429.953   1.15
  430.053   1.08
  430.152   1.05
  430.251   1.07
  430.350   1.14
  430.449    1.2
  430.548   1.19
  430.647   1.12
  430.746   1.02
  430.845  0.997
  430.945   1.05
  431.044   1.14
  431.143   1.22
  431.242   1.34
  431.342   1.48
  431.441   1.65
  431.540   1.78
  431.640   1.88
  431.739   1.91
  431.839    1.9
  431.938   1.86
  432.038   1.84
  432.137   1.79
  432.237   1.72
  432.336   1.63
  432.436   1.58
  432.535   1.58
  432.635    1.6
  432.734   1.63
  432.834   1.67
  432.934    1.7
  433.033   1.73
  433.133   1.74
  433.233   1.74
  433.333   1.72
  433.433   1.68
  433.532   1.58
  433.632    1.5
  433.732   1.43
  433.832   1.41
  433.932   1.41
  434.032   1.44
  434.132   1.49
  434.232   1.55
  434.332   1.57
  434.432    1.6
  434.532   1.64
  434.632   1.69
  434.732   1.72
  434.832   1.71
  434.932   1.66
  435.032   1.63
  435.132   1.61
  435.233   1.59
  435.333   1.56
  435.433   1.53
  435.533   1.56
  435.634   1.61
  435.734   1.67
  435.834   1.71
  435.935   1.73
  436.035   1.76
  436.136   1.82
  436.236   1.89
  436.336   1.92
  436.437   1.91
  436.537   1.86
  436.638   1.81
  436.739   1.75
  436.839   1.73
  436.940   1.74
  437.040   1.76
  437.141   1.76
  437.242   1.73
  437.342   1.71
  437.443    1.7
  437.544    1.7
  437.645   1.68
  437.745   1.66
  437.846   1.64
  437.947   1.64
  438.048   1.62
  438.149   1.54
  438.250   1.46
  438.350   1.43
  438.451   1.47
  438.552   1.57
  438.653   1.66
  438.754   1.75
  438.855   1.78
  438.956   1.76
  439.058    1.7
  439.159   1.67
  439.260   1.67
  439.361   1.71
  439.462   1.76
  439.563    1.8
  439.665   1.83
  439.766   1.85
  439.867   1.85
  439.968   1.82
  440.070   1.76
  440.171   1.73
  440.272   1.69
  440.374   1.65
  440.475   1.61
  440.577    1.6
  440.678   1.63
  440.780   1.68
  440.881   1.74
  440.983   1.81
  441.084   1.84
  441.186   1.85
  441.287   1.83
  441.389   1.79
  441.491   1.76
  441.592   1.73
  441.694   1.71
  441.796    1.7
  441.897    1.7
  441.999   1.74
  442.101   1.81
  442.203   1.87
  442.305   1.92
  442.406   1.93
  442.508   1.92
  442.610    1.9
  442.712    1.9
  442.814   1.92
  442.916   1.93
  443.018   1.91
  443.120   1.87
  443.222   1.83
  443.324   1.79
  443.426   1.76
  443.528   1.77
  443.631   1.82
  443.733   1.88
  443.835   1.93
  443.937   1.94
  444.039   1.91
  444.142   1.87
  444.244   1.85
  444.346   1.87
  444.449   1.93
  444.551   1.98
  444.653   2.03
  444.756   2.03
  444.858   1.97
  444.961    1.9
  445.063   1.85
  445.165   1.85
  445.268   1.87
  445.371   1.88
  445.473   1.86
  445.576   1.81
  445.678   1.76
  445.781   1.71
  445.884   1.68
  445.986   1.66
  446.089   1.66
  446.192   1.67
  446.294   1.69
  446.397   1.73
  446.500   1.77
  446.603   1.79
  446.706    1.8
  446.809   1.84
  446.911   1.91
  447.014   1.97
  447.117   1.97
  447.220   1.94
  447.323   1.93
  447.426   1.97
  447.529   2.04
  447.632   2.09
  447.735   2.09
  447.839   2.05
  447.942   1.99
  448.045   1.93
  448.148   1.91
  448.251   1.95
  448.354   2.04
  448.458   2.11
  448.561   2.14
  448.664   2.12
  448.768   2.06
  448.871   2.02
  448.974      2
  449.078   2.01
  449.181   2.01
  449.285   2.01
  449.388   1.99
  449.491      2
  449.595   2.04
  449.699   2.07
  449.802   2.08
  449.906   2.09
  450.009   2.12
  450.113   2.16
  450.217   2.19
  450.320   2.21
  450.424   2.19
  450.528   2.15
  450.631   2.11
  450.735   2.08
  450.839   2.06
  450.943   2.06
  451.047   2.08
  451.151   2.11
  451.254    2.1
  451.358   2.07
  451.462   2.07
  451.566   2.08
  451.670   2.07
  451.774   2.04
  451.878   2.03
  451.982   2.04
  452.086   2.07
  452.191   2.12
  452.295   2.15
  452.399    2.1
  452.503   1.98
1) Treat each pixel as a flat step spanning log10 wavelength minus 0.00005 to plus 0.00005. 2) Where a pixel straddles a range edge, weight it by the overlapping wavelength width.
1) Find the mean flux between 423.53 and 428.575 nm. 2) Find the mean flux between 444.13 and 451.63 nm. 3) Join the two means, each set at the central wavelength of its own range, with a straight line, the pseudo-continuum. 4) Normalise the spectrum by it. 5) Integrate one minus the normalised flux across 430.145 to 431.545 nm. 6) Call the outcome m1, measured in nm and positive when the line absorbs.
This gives 0.341 nm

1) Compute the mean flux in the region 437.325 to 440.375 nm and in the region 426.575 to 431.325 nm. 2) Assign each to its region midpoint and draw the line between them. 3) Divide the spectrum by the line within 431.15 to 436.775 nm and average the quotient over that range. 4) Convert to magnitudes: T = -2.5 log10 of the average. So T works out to -0.098 mag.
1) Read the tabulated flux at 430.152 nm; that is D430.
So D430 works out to 1.05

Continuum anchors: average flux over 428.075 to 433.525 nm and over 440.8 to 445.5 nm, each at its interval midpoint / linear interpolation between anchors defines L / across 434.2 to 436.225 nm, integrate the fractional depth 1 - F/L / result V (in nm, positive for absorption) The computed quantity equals -0.05 nm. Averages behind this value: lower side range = 1.48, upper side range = 1.86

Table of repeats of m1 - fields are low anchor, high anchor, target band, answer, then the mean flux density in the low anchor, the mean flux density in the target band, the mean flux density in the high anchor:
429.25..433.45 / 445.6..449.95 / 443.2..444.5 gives -0.02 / 1.47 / 1.86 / 1.93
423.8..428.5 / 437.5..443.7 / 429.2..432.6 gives 0.38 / 1.51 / 1.41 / 1.75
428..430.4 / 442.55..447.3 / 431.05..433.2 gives -0.29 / 1.38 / 1.67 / 1.85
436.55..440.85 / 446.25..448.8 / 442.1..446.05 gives -0.04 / 1.69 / 1.87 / 1.95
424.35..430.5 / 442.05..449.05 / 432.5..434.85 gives 0.00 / 1.45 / 1.6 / 1.9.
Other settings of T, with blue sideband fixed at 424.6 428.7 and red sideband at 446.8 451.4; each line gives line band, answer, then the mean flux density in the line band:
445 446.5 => 0.116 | 1.76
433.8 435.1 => 0.068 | 1.58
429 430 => 0.144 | 1.37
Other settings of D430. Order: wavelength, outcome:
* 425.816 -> 1.37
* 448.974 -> 2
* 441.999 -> 1.74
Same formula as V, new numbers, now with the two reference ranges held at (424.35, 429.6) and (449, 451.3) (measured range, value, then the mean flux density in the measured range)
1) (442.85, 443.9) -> 0.034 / 1.85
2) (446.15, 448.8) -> 0.100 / 1.94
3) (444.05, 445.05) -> 0.005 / 1.93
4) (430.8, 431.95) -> 0.070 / 1.51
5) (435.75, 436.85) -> -0.048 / 1.81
